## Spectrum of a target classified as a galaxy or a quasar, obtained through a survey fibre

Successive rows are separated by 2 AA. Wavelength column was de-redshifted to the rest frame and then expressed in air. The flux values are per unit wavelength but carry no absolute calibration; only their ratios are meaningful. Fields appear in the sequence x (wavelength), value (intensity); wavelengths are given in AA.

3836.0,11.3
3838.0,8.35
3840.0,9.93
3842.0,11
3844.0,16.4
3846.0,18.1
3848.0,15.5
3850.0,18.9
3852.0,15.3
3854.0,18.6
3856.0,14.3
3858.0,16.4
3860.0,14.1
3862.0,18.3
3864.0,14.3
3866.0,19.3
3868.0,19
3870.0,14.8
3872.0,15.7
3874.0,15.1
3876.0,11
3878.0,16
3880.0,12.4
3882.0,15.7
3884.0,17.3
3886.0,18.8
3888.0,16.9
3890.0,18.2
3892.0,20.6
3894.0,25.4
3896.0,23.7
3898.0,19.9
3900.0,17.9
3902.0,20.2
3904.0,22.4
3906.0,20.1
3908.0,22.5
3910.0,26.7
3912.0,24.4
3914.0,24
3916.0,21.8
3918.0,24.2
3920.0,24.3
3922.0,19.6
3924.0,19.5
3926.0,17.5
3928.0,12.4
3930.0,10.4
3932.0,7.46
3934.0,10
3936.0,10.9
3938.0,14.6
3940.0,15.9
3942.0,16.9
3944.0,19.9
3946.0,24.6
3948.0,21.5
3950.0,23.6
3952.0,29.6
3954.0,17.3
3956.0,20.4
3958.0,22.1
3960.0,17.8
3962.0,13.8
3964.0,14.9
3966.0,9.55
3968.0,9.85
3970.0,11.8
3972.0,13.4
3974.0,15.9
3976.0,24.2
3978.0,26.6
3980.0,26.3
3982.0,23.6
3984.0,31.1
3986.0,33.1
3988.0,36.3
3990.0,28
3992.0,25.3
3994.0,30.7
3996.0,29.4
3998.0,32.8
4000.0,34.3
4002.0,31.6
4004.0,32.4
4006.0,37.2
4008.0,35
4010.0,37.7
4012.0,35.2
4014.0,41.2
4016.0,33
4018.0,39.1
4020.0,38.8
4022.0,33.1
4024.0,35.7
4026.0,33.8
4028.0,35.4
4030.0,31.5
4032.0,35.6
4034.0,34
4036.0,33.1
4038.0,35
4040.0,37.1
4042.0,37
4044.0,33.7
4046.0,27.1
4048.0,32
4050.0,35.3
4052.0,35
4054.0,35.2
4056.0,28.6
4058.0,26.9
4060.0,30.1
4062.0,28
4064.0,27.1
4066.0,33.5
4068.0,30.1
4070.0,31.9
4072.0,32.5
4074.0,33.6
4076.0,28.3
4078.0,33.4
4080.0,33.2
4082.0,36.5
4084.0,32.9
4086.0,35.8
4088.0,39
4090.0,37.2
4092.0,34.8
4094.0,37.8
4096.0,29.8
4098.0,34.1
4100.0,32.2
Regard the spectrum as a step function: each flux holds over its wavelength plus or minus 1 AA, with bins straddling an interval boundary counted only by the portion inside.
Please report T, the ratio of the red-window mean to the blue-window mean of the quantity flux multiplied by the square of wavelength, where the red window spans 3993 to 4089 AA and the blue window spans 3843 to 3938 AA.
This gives 2.04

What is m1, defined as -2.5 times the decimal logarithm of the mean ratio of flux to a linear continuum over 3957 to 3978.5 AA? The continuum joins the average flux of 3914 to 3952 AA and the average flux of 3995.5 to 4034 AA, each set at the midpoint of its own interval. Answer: 0.49 mag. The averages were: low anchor 18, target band 16.1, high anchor 34.9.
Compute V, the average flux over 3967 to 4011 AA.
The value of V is 27.6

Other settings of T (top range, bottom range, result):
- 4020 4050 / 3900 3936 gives 1.91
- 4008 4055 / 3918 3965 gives 2.06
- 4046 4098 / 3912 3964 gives 1.89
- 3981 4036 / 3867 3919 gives 1.83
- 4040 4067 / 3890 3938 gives 1.77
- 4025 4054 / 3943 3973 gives 1.97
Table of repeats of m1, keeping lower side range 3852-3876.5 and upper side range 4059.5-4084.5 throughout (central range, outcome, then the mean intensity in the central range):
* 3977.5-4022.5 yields -0.24 mag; 32.8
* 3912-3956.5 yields 0.14 mag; 18.6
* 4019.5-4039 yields -0.21 mag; 34.5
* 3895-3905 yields -0.12 mag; 20.8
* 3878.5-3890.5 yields 0.07 mag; 16.5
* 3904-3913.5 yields -0.20 mag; 23.3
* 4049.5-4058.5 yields -0.07 mag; 32.3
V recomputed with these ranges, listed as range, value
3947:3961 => 21.8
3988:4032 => 34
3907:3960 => 19.3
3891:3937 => 19.4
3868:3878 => 14.8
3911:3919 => 23.6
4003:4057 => 34.7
